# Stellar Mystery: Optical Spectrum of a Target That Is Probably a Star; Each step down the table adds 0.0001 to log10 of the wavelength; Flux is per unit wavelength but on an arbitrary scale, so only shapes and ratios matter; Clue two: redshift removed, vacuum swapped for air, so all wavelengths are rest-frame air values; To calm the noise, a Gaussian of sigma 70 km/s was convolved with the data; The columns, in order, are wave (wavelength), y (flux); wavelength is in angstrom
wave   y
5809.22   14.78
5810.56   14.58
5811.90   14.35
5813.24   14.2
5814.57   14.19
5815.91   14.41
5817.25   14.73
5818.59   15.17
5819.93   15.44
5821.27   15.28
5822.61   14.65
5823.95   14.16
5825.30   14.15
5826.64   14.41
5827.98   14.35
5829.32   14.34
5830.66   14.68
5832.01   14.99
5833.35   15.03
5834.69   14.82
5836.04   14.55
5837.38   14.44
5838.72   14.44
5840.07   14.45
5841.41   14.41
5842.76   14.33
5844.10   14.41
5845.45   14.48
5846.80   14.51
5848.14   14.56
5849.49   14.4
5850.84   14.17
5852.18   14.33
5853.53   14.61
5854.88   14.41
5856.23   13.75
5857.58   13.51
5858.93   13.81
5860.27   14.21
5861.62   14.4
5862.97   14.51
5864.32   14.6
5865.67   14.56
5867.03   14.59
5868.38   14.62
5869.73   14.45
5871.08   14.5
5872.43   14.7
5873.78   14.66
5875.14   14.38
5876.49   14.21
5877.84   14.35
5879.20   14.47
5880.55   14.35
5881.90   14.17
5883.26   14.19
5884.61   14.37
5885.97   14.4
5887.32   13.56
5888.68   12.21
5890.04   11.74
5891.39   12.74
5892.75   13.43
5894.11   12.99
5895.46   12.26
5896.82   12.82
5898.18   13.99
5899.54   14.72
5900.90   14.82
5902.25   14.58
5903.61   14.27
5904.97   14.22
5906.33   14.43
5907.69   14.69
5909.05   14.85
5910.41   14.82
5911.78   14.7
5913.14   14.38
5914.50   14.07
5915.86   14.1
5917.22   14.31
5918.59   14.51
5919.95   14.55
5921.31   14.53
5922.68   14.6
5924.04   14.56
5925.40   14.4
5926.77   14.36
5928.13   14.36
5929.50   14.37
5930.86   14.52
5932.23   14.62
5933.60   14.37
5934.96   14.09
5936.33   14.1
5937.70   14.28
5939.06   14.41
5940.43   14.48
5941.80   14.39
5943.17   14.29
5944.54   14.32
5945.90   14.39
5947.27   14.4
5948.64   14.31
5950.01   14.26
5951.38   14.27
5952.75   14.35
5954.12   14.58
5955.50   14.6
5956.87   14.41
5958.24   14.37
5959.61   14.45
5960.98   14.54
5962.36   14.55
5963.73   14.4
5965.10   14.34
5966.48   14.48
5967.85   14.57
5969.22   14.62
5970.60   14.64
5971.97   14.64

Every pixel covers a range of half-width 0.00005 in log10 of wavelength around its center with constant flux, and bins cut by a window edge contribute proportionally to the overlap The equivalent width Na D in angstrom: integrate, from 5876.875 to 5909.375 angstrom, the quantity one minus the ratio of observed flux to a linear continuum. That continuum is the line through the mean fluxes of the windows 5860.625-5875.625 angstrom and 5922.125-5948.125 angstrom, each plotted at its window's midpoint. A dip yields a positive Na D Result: 1.4 angstrom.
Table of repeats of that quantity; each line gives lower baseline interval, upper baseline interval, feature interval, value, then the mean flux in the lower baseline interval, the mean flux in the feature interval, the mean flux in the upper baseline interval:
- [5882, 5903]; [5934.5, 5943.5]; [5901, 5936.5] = -1.2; 13.5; 14.4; 14.3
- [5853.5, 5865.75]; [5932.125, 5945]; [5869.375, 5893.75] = 0.5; 14.2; 13.9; 14.3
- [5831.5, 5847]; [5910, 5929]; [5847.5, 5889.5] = 0.8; 14.6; 14.2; 14.4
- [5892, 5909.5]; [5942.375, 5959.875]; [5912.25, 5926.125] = -0.3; 14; 14.4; 14.4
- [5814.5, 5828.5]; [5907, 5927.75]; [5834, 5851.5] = 0.2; 14.6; 14.5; 14.5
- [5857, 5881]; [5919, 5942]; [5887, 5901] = 1.2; 14.4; 13.1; 14.4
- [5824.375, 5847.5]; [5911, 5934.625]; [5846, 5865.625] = 0.3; 14.5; 14.3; 14.4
